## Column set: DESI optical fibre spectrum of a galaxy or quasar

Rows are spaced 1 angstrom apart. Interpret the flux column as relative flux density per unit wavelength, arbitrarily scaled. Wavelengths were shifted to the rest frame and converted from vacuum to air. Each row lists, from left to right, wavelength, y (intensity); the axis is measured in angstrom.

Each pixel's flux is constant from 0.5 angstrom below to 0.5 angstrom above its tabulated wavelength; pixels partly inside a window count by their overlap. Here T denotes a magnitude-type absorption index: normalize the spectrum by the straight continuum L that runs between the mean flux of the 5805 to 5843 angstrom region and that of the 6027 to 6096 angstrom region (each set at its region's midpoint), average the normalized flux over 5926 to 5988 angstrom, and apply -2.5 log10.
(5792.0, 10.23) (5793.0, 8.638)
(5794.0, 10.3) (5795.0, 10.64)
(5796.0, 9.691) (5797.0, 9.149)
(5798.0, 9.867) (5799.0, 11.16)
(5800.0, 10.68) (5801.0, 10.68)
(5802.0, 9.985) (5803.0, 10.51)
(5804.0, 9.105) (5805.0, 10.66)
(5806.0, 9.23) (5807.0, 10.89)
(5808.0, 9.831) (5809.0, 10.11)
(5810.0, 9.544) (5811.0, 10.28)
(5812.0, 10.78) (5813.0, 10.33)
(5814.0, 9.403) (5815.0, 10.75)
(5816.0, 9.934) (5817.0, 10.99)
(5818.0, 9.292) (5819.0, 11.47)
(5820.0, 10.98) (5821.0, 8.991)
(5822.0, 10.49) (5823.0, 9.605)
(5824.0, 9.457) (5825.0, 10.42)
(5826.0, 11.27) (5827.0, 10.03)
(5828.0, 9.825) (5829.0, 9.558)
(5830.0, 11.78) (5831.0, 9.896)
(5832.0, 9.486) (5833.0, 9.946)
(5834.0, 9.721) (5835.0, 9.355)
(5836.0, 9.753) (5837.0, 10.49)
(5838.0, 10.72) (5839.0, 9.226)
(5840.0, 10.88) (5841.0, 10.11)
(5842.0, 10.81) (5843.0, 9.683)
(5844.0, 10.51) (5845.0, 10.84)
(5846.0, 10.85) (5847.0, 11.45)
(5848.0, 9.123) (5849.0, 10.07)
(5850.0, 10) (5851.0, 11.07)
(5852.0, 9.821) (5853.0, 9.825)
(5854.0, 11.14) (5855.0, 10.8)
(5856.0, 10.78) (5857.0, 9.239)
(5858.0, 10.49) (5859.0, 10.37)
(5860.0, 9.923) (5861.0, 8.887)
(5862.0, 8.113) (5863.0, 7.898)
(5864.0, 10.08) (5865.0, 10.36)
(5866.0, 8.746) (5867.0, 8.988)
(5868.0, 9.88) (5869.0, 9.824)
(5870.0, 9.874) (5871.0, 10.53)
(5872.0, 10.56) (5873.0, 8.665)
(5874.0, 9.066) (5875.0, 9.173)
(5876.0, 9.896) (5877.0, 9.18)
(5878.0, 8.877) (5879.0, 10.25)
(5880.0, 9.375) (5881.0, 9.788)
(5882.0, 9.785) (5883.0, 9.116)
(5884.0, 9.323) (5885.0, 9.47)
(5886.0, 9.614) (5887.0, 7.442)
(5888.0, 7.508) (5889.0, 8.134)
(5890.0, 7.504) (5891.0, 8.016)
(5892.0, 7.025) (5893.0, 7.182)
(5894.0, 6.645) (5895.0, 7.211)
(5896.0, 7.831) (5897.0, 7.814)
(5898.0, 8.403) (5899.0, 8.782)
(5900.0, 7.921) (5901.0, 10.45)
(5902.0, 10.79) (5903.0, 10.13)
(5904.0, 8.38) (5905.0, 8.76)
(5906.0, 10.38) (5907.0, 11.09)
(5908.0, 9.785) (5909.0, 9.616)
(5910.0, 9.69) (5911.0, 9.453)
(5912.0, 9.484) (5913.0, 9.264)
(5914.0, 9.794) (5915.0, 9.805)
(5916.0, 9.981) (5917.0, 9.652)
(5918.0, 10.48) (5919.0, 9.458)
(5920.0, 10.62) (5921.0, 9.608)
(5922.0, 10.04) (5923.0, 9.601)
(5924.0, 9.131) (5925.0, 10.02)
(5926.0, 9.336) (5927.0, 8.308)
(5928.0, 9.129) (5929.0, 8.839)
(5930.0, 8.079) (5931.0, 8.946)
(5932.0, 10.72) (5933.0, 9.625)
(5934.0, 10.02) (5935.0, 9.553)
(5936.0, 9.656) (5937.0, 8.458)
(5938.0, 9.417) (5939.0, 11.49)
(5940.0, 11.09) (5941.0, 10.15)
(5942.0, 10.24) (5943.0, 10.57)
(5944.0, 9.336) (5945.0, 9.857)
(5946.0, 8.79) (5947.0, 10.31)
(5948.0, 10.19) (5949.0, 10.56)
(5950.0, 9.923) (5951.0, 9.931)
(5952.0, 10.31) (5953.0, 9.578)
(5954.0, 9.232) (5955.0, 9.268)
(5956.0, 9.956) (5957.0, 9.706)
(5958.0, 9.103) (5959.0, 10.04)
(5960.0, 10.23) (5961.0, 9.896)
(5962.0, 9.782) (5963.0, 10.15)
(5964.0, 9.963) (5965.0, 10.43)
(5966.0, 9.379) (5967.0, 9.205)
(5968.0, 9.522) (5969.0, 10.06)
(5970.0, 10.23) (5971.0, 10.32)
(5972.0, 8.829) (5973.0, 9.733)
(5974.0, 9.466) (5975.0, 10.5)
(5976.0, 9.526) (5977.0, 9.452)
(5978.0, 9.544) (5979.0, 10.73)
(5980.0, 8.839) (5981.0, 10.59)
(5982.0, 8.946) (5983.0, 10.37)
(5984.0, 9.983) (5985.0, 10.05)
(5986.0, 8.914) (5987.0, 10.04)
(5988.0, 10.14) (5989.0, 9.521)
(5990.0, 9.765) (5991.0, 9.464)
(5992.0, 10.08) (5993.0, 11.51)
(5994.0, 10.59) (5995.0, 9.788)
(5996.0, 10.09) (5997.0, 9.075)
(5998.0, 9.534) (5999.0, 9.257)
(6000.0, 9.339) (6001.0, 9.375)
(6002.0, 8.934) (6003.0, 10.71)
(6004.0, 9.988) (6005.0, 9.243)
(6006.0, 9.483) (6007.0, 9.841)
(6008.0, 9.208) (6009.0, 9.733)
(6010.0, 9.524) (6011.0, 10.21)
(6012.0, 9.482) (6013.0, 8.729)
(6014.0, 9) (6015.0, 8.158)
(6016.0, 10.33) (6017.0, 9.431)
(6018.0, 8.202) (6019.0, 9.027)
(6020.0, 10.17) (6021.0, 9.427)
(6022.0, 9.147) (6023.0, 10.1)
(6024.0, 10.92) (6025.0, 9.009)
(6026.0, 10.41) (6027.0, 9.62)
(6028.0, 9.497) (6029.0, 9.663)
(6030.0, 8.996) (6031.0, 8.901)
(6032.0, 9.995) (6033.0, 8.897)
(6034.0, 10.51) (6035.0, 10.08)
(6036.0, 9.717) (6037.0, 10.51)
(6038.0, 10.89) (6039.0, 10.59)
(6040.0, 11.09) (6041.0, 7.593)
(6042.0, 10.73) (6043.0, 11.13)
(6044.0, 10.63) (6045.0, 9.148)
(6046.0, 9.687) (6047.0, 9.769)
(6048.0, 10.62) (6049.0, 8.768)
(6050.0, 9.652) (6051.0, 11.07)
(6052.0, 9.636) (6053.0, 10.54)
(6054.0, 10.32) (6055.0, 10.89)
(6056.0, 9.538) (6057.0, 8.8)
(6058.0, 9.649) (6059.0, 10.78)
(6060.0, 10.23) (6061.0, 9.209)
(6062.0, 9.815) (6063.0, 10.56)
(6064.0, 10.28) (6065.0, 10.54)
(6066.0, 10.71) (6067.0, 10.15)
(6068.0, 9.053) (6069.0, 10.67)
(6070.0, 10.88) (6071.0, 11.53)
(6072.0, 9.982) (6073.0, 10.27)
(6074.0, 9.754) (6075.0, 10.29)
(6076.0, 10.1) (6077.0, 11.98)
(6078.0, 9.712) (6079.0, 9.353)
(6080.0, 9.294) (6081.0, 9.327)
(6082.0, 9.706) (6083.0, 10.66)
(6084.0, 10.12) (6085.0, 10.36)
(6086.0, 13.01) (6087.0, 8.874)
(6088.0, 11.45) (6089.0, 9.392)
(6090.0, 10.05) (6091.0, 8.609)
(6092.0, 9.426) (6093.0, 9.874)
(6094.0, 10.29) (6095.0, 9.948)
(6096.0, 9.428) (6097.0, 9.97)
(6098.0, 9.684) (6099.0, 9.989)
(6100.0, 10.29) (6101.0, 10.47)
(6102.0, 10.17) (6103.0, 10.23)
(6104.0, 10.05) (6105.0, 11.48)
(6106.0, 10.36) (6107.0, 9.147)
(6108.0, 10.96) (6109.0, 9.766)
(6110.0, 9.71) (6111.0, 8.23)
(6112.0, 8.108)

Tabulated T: 0.037 mag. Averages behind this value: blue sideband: 10.2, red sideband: 10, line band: 9.75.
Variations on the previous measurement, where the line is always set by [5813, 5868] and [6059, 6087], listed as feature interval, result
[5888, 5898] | 0.320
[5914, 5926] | 0.033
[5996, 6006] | 0.075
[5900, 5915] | 0.043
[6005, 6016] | 0.092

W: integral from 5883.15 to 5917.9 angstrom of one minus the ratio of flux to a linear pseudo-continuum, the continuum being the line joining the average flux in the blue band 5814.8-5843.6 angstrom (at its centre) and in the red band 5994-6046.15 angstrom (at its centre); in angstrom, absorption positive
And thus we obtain 3.7 angstrom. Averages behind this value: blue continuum 10.2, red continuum 9.68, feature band 8.91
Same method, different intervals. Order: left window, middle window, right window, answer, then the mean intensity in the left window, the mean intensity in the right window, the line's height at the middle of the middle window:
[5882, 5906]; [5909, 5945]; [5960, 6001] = -2.80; 8.48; 9.81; 8.99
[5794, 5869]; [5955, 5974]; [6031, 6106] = 0.59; 10.1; 10.1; 10.1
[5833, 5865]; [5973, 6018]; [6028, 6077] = 1.76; 10.1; 10.1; 10.1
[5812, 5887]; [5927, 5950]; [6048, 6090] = 0.66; 9.94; 10.2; 10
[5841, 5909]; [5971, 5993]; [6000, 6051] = -0.41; 9.4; 9.7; 9.61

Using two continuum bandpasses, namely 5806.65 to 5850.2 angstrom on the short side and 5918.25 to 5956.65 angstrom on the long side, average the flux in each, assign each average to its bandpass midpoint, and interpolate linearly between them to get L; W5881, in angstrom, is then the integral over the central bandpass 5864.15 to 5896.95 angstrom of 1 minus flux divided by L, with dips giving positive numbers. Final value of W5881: 3.5 angstrom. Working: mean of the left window 10.2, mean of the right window 9.72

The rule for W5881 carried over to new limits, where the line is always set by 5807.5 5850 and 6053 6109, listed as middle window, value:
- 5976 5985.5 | 0.3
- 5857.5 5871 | 0.9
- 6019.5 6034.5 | 0.7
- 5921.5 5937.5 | 1.3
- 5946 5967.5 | 0.7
